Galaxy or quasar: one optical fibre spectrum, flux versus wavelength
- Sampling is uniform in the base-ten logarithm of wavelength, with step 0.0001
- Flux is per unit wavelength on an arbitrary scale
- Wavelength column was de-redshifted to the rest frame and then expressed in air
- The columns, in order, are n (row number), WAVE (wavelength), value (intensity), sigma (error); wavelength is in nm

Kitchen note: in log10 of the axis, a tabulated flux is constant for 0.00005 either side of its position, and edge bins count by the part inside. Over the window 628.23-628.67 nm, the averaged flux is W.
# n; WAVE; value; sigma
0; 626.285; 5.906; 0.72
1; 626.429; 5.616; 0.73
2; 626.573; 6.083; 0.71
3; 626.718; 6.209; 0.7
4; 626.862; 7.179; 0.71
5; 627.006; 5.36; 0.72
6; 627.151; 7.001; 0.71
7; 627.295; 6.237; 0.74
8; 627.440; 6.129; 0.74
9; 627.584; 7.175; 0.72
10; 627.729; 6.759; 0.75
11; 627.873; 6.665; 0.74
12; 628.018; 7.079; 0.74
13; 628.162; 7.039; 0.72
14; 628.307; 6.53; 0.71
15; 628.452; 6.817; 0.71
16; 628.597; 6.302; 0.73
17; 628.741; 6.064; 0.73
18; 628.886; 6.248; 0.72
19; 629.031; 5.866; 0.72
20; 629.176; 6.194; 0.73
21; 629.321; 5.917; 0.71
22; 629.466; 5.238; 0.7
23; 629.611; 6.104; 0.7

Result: 6.55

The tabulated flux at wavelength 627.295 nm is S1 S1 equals 6.237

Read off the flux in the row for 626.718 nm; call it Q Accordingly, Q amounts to 6.209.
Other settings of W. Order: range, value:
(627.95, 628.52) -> 6.86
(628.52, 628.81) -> 6.2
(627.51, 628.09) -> 6.92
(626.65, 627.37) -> 6.4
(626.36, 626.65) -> 5.85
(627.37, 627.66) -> 6.66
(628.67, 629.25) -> 6.09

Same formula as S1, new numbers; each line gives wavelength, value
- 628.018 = 7.079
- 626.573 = 6.083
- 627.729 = 6.759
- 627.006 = 5.36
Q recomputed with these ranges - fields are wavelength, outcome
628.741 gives 6.064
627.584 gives 7.175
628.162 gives 7.039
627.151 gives 7.001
